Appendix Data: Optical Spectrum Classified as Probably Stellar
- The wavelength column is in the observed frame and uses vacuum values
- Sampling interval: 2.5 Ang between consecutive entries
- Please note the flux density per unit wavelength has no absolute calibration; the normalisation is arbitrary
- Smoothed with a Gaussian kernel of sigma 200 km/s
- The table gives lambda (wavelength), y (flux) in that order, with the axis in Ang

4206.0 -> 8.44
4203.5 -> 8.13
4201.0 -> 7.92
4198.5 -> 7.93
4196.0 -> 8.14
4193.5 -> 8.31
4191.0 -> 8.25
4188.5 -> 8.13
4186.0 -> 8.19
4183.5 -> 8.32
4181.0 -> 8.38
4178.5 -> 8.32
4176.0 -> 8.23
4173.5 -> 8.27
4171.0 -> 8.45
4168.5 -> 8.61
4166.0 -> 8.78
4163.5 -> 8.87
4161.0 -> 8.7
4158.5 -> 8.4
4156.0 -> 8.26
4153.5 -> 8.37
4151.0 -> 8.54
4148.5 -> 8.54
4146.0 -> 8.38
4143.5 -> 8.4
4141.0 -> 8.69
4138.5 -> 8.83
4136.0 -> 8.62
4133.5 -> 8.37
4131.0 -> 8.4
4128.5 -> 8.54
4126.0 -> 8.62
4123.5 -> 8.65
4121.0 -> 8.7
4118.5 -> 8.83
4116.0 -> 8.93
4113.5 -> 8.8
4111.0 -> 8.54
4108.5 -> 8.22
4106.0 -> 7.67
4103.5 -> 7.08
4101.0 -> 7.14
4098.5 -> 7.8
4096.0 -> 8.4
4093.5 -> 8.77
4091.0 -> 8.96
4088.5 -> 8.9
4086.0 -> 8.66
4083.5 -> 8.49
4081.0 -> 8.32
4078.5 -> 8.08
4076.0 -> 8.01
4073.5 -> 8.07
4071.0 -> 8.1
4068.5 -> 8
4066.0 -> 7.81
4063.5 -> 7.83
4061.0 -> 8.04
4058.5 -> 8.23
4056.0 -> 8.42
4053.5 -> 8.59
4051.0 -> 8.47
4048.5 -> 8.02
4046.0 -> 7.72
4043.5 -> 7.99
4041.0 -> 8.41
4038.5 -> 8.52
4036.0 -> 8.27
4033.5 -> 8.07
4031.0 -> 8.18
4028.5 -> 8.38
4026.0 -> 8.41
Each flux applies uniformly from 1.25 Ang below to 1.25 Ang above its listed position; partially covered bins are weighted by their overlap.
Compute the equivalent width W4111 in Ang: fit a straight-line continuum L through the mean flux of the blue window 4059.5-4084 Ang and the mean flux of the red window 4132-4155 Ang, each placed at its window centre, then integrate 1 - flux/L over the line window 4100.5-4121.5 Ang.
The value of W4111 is 0.2 Ang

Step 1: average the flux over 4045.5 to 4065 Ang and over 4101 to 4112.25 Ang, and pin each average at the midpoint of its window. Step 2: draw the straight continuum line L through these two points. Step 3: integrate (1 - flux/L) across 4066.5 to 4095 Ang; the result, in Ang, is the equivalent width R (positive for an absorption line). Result -1.4 Ang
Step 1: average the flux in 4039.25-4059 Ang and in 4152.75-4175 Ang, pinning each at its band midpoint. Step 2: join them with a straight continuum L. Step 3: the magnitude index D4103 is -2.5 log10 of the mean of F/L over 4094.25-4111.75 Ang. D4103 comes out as 0.07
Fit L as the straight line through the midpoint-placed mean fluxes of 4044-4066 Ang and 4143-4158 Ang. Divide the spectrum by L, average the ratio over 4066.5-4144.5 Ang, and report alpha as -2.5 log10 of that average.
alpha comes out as -0.01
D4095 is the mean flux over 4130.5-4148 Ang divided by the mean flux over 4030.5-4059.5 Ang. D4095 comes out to 1.0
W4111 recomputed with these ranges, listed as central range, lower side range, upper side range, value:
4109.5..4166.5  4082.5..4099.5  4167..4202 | -1.2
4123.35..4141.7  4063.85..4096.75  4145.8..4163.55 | -0.3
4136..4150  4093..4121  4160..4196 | -0.4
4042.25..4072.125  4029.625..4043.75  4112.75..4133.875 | 0.9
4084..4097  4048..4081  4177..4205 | -0.9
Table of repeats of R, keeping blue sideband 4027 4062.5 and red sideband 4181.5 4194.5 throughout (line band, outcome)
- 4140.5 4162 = -0.6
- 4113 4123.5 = -0.7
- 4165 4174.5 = -0.3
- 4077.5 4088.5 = -0.3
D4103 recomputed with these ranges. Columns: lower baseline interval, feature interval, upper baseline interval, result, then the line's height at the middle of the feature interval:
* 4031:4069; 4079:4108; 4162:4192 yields 0.006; 8.25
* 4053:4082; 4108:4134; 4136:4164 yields -0.029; 8.39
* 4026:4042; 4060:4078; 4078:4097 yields 0.068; 8.5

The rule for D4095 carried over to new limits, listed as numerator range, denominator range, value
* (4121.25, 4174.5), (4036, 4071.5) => 1.05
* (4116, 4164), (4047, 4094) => 1.03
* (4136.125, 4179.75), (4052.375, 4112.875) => 1.04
